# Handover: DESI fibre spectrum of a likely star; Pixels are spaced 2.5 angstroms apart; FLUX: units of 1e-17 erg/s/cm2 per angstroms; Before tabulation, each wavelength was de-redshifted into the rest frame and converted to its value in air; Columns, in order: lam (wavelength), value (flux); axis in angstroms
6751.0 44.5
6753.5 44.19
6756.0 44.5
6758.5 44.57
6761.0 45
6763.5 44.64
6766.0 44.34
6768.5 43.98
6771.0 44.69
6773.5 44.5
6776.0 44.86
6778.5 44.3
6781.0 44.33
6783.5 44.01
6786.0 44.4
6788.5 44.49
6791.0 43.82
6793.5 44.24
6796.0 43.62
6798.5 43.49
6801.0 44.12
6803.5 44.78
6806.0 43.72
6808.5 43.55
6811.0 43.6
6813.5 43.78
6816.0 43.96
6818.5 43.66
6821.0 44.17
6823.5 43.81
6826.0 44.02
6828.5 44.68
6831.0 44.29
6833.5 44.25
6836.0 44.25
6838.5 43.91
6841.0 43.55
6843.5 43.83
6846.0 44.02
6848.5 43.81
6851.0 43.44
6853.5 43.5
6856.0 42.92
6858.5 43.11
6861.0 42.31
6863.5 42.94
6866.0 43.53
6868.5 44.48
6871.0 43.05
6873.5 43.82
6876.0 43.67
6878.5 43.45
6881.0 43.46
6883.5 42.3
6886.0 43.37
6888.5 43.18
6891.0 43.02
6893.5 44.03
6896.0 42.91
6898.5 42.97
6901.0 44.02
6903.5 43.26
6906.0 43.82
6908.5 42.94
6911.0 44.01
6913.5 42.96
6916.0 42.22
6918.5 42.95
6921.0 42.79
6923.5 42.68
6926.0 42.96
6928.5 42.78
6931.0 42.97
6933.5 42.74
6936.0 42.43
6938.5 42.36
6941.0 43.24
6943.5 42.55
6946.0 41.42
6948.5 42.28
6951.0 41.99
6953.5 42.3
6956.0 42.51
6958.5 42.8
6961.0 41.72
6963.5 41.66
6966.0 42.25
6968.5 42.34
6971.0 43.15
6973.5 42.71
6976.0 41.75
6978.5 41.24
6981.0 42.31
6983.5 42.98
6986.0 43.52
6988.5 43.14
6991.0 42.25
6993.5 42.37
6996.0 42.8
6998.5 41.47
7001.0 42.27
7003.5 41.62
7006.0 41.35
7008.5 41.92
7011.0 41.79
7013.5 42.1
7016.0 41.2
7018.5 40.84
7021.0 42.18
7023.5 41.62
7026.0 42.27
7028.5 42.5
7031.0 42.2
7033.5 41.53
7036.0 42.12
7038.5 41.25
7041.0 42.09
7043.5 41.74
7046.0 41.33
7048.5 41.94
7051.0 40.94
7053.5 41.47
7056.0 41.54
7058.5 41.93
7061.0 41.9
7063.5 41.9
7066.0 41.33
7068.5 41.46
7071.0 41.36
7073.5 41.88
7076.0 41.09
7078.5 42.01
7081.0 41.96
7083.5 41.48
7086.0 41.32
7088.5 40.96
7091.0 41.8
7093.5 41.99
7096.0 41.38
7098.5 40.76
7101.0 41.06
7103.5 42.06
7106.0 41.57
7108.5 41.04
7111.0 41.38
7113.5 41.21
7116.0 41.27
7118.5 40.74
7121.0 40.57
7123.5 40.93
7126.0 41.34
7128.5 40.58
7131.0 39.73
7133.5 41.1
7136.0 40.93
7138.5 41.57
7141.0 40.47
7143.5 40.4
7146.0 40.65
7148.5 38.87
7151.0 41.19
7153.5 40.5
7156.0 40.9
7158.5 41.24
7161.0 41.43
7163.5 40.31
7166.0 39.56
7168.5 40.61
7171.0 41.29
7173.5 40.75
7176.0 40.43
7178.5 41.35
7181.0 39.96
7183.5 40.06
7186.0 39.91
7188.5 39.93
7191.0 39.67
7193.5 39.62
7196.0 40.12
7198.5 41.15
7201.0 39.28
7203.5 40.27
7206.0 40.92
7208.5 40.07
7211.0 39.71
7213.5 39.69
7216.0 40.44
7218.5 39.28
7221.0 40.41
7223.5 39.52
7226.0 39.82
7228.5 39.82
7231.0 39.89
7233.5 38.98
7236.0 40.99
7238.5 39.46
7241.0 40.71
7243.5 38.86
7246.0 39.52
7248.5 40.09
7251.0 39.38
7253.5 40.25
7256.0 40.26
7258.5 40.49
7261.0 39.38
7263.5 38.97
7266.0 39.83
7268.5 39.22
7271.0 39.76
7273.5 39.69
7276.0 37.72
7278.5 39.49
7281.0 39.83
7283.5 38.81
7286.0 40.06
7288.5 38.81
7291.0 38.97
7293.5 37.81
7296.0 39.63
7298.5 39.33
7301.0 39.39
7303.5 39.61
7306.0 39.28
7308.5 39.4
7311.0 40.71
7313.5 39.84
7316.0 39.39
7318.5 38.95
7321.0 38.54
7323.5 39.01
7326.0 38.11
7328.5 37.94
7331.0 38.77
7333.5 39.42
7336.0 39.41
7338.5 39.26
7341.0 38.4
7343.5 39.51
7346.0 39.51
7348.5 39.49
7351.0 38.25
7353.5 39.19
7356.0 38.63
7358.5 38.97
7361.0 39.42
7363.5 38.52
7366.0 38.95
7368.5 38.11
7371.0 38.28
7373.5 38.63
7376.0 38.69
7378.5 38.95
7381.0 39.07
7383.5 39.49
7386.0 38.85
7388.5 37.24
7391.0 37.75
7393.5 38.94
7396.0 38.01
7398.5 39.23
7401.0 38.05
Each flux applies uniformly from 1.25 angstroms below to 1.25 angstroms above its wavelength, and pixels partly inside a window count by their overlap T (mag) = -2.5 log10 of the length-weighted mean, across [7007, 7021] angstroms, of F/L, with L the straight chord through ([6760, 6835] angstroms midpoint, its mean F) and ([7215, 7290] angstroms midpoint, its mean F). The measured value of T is 0.01 mag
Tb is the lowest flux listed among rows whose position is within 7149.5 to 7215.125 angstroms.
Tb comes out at 39.28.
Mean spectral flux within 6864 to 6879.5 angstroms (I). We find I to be 43.6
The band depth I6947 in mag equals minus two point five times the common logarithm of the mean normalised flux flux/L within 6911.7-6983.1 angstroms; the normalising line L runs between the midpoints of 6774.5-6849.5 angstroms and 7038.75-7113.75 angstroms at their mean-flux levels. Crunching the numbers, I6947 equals 0.01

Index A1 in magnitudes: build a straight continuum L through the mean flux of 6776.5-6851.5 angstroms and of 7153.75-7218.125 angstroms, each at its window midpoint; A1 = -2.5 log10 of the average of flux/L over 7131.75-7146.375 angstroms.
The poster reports 0.00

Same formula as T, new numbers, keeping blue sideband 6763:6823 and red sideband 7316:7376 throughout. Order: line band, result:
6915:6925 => 0.006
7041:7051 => 0.002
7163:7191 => 0.003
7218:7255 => 0.002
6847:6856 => 0.001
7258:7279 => 0.006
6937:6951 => 0.009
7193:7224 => 0.003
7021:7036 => -0.004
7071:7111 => -0.005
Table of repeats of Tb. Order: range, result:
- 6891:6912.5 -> 42.91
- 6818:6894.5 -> 42.3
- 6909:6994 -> 41.24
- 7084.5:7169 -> 38.87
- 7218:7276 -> 37.72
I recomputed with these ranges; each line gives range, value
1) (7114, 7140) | 40.9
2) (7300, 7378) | 39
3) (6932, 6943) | 42.7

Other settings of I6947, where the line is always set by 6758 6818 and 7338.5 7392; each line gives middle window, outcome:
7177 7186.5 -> 0.004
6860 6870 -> 0.003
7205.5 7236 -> 0.006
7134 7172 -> 0.003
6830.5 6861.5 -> 0.000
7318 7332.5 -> 0.017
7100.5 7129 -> -0.001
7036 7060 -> 0.004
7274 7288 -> 0.010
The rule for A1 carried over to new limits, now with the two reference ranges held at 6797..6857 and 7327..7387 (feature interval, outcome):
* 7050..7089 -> 0.001 mag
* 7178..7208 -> 0.008 mag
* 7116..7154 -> 0.009 mag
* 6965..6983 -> 0.006 mag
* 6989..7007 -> 0.005 mag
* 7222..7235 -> 0.013 mag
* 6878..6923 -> 0.000 mag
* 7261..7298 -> 0.012 mag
